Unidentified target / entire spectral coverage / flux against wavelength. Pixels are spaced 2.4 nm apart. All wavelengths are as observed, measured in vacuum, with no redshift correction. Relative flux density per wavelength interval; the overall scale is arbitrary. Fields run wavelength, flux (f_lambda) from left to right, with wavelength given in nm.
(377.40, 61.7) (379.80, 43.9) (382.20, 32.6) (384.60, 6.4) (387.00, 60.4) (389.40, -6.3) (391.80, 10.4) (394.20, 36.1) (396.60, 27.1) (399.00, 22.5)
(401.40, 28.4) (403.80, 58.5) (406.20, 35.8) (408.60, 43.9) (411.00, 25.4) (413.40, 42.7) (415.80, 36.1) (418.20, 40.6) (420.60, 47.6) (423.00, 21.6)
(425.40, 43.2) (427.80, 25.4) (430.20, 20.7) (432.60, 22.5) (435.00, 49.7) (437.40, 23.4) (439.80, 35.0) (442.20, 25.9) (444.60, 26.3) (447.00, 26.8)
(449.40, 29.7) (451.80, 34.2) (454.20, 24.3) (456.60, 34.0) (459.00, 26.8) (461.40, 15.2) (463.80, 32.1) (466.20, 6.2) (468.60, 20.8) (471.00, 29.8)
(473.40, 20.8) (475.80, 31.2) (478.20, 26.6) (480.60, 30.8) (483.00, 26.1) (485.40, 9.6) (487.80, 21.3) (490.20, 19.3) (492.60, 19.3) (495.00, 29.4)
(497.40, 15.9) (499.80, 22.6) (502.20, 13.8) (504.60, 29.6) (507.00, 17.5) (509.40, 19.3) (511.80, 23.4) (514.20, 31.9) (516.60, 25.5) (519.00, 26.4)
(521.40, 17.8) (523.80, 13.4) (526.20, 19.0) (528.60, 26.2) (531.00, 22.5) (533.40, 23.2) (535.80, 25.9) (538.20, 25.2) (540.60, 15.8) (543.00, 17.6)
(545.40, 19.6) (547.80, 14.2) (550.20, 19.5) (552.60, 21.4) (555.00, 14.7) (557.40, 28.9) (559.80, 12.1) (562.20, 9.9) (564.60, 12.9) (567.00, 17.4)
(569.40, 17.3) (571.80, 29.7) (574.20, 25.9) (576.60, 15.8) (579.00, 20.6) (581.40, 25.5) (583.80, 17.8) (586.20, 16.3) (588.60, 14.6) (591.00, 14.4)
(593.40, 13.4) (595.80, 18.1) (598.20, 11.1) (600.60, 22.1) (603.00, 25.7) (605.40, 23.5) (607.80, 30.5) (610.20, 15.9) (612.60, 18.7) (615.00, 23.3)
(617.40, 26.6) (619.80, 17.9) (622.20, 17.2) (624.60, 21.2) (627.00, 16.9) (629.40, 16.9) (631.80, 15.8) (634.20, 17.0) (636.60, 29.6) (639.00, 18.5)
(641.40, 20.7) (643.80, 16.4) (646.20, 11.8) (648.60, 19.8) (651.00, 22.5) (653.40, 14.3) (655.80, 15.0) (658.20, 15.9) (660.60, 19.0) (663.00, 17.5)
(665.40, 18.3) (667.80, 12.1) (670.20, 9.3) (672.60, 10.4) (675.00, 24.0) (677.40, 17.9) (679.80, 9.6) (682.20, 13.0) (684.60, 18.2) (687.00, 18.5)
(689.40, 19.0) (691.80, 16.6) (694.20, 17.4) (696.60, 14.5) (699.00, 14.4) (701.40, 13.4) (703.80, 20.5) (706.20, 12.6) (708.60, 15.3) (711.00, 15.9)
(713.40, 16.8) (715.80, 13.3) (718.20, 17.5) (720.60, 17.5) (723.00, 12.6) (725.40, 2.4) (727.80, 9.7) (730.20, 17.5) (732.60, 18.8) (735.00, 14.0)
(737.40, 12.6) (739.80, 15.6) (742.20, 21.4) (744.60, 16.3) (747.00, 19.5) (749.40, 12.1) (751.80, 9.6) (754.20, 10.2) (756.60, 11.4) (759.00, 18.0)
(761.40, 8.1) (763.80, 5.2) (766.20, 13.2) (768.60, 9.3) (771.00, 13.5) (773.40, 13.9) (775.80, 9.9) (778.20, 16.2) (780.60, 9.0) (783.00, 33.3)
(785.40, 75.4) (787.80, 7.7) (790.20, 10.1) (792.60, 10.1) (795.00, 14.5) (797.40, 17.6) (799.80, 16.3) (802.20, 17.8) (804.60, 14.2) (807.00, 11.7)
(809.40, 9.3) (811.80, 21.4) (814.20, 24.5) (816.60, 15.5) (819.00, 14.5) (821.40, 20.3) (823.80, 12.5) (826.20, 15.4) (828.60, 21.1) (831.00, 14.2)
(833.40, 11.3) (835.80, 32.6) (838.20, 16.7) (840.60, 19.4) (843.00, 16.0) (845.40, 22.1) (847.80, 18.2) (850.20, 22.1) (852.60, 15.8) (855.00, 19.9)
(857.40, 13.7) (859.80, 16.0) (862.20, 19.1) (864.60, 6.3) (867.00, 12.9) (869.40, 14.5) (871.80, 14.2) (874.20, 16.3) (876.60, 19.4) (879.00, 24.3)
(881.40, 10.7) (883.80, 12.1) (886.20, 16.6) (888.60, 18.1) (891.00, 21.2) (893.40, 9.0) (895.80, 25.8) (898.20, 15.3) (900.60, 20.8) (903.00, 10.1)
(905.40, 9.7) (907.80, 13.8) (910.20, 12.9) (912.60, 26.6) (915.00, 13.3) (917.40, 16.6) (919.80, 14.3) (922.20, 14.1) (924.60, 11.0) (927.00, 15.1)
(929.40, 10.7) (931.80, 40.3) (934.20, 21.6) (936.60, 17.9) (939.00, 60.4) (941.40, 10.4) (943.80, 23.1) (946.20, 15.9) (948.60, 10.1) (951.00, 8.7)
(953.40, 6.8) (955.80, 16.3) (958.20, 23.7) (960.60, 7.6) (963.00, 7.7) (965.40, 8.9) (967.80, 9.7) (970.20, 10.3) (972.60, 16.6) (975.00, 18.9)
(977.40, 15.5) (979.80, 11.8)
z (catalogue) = 1.10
